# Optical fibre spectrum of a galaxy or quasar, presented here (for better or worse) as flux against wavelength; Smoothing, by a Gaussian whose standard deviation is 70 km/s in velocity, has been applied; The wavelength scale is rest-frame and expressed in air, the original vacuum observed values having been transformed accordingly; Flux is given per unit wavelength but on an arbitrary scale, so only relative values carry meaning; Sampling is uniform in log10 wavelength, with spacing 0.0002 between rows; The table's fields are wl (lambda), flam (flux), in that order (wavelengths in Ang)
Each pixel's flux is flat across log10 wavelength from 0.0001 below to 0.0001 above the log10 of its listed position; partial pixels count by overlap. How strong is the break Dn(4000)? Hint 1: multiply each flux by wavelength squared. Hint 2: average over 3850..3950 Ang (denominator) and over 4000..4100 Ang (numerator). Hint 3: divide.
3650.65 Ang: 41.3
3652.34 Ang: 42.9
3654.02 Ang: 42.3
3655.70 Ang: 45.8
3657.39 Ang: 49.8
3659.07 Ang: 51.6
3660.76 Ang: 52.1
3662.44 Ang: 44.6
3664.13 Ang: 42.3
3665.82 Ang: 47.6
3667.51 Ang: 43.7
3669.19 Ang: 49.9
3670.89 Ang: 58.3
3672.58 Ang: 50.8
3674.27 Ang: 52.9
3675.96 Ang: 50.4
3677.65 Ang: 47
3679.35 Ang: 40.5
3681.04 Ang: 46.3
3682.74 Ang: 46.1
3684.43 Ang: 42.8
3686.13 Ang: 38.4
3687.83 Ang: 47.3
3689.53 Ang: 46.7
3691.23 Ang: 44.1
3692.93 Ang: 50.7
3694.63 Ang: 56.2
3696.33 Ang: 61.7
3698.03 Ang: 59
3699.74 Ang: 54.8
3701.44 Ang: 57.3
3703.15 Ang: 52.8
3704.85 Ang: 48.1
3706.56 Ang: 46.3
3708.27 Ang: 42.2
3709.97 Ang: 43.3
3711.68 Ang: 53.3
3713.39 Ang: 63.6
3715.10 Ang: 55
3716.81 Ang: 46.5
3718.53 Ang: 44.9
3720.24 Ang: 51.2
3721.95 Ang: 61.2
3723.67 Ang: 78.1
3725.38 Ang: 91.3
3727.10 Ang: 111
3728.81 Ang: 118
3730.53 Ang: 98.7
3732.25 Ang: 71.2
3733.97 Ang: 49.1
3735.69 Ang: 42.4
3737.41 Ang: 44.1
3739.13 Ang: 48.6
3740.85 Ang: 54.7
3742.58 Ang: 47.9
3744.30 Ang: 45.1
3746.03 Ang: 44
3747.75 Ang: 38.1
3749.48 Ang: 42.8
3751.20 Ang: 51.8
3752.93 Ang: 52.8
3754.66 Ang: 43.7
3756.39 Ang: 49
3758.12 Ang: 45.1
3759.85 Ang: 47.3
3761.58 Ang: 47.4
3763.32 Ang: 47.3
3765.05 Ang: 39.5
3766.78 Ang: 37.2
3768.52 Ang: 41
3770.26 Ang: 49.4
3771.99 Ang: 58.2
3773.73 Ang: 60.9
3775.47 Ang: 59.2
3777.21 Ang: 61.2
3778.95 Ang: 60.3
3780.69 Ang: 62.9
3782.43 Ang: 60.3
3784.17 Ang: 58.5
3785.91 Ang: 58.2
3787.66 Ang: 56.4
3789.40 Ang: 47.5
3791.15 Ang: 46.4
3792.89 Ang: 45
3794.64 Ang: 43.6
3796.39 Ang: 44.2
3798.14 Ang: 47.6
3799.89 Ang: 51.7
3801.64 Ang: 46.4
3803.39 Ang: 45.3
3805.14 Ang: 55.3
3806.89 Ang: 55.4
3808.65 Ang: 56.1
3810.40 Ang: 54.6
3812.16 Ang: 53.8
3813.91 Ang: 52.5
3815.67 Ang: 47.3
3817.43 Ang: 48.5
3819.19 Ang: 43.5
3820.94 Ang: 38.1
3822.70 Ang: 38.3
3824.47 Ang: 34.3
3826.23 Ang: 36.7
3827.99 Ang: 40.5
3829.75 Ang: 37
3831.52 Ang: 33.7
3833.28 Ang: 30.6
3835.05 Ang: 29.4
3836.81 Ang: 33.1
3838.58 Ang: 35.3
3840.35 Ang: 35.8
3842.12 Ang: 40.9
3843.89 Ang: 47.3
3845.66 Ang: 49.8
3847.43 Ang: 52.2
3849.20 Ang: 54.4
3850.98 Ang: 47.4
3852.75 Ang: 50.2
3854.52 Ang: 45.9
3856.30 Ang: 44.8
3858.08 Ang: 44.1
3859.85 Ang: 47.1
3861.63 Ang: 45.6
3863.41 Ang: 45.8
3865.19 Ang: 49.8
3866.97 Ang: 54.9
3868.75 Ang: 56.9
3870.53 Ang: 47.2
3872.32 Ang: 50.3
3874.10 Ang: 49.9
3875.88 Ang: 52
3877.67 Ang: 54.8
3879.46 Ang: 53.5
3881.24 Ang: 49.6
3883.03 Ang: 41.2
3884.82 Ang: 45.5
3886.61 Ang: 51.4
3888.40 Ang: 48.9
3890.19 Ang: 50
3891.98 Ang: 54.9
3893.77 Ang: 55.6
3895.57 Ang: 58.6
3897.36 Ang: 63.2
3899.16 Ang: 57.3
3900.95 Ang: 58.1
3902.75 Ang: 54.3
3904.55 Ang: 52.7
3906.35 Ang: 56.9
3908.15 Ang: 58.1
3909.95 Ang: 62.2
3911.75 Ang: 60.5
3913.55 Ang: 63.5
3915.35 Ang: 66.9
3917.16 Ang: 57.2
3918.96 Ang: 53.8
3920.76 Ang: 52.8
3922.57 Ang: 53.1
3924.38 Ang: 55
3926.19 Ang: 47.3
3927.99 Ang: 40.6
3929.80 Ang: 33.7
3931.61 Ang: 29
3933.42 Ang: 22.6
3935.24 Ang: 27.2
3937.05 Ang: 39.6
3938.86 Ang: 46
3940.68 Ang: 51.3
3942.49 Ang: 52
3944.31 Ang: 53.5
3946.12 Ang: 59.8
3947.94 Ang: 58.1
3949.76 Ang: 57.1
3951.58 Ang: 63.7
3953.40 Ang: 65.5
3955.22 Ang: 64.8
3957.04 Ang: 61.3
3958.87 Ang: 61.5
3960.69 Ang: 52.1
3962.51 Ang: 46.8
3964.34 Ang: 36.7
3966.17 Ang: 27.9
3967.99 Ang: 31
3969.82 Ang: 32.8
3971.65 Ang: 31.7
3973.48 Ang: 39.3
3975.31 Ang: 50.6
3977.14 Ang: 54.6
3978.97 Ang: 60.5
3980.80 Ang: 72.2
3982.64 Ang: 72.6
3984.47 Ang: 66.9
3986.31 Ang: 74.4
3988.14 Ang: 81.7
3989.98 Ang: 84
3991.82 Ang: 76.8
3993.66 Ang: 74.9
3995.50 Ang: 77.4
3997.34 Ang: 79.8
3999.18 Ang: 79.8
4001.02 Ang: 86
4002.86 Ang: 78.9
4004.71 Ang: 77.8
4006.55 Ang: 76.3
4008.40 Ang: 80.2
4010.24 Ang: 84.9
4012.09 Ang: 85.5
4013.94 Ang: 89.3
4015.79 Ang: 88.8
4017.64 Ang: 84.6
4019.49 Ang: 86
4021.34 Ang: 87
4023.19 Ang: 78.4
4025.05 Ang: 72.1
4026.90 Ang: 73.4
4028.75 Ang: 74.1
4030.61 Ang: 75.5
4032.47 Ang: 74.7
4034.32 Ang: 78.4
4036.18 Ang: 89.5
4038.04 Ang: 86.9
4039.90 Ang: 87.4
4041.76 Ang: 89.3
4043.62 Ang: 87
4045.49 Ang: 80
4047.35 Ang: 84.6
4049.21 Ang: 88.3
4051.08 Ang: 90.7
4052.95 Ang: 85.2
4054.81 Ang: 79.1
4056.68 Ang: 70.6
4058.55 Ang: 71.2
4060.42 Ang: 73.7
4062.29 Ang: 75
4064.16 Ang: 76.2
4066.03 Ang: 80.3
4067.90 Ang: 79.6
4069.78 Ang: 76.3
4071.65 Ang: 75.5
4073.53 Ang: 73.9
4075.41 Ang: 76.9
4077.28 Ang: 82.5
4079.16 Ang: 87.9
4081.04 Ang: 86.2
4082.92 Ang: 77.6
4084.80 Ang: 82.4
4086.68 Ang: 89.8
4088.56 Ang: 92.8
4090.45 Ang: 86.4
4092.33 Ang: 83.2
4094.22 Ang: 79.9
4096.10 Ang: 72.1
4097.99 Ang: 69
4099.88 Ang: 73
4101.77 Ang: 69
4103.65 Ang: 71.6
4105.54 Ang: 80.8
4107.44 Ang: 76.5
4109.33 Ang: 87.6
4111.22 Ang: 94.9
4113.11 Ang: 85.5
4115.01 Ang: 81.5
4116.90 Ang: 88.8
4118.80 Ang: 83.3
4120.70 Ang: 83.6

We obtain 1.7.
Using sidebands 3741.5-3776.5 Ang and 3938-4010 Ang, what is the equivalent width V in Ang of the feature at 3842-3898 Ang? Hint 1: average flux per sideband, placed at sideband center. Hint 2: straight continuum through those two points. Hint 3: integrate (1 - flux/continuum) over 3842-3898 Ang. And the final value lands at 4.8 Ang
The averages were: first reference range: 47.5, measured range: 50.2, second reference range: 61.8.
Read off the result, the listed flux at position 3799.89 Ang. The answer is 51.7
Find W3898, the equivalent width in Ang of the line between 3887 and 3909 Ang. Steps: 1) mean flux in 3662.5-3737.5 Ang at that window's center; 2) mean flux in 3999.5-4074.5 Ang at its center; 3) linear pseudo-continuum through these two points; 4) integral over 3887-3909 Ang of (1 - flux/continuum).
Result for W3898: 4.6 Ang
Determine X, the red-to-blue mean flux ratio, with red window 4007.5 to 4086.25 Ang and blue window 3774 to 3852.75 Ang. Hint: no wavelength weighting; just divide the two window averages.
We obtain 1.72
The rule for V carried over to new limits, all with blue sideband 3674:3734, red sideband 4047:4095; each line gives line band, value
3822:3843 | 9.69 Ang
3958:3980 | 9.03 Ang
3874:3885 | 3.05 Ang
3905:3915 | 1.48 Ang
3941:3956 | 2.92 Ang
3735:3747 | 2.67 Ang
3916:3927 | 2.75 Ang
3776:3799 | 3.51 Ang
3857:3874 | 4.72 Ang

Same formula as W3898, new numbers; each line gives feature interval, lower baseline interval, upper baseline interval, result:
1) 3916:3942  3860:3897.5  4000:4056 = 7.4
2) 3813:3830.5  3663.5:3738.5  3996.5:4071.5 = 6.2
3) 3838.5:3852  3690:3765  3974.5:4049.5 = 4.0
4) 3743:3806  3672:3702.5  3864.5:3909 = 1.7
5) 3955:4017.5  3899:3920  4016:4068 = 5.0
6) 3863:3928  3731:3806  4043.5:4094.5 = 9.7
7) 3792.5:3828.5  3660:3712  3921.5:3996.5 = 3.0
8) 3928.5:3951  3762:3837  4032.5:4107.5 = 7.1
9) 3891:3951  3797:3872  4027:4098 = 6.7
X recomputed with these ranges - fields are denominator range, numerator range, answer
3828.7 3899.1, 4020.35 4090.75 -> 1.71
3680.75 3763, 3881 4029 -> 1.10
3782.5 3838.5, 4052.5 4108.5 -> 1.72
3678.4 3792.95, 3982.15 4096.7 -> 1.49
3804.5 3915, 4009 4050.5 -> 1.70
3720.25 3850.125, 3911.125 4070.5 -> 1.30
